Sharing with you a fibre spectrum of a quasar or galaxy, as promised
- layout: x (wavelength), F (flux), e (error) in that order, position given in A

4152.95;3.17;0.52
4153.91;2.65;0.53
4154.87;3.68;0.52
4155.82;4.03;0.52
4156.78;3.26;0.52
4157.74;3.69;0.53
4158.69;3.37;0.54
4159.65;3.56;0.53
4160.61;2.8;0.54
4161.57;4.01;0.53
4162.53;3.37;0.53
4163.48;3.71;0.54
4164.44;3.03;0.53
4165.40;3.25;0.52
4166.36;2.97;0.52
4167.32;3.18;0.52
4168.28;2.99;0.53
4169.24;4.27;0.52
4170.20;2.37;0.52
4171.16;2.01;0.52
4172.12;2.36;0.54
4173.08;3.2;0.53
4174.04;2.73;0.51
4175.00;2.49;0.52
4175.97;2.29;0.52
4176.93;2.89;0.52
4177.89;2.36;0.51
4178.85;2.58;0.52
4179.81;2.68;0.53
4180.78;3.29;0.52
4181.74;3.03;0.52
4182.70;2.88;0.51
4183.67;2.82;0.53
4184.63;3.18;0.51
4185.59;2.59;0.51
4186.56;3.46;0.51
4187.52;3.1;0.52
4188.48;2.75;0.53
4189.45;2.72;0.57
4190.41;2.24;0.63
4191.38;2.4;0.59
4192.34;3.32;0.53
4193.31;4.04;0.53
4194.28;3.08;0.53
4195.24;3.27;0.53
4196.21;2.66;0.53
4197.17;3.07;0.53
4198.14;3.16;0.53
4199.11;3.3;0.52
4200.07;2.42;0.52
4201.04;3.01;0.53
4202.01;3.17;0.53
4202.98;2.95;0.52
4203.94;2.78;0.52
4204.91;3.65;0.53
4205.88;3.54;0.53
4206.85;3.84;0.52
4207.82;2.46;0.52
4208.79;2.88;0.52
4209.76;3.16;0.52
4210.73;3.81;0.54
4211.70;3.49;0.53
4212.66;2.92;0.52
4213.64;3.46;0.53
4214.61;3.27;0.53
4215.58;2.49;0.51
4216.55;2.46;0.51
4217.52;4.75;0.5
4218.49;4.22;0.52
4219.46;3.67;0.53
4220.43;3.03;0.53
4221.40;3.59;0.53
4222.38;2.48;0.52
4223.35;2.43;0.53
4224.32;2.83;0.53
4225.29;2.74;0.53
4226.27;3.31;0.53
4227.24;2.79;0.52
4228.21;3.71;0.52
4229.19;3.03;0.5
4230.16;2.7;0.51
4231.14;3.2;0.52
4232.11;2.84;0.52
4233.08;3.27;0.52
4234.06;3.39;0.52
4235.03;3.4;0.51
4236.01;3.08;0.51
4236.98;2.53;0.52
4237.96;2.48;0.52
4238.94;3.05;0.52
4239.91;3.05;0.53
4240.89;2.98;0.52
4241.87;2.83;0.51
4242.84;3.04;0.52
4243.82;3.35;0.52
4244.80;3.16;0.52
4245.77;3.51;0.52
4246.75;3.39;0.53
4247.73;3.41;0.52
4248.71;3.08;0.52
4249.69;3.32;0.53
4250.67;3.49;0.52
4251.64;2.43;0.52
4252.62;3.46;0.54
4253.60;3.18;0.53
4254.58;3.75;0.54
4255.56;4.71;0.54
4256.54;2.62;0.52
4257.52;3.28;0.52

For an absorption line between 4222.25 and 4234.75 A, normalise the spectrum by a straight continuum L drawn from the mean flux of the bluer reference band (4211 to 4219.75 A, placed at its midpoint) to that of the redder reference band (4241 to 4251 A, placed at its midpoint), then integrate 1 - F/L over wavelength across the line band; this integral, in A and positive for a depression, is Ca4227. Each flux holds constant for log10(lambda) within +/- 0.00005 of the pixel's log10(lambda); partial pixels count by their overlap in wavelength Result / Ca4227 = 1.3 A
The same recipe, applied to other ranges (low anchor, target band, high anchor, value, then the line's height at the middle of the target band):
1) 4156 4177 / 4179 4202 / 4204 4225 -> 1.42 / 3.17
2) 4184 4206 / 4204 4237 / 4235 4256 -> -0.81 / 3.12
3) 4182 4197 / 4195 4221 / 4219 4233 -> -1.88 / 3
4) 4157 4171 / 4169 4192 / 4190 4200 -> 2.83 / 3.16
